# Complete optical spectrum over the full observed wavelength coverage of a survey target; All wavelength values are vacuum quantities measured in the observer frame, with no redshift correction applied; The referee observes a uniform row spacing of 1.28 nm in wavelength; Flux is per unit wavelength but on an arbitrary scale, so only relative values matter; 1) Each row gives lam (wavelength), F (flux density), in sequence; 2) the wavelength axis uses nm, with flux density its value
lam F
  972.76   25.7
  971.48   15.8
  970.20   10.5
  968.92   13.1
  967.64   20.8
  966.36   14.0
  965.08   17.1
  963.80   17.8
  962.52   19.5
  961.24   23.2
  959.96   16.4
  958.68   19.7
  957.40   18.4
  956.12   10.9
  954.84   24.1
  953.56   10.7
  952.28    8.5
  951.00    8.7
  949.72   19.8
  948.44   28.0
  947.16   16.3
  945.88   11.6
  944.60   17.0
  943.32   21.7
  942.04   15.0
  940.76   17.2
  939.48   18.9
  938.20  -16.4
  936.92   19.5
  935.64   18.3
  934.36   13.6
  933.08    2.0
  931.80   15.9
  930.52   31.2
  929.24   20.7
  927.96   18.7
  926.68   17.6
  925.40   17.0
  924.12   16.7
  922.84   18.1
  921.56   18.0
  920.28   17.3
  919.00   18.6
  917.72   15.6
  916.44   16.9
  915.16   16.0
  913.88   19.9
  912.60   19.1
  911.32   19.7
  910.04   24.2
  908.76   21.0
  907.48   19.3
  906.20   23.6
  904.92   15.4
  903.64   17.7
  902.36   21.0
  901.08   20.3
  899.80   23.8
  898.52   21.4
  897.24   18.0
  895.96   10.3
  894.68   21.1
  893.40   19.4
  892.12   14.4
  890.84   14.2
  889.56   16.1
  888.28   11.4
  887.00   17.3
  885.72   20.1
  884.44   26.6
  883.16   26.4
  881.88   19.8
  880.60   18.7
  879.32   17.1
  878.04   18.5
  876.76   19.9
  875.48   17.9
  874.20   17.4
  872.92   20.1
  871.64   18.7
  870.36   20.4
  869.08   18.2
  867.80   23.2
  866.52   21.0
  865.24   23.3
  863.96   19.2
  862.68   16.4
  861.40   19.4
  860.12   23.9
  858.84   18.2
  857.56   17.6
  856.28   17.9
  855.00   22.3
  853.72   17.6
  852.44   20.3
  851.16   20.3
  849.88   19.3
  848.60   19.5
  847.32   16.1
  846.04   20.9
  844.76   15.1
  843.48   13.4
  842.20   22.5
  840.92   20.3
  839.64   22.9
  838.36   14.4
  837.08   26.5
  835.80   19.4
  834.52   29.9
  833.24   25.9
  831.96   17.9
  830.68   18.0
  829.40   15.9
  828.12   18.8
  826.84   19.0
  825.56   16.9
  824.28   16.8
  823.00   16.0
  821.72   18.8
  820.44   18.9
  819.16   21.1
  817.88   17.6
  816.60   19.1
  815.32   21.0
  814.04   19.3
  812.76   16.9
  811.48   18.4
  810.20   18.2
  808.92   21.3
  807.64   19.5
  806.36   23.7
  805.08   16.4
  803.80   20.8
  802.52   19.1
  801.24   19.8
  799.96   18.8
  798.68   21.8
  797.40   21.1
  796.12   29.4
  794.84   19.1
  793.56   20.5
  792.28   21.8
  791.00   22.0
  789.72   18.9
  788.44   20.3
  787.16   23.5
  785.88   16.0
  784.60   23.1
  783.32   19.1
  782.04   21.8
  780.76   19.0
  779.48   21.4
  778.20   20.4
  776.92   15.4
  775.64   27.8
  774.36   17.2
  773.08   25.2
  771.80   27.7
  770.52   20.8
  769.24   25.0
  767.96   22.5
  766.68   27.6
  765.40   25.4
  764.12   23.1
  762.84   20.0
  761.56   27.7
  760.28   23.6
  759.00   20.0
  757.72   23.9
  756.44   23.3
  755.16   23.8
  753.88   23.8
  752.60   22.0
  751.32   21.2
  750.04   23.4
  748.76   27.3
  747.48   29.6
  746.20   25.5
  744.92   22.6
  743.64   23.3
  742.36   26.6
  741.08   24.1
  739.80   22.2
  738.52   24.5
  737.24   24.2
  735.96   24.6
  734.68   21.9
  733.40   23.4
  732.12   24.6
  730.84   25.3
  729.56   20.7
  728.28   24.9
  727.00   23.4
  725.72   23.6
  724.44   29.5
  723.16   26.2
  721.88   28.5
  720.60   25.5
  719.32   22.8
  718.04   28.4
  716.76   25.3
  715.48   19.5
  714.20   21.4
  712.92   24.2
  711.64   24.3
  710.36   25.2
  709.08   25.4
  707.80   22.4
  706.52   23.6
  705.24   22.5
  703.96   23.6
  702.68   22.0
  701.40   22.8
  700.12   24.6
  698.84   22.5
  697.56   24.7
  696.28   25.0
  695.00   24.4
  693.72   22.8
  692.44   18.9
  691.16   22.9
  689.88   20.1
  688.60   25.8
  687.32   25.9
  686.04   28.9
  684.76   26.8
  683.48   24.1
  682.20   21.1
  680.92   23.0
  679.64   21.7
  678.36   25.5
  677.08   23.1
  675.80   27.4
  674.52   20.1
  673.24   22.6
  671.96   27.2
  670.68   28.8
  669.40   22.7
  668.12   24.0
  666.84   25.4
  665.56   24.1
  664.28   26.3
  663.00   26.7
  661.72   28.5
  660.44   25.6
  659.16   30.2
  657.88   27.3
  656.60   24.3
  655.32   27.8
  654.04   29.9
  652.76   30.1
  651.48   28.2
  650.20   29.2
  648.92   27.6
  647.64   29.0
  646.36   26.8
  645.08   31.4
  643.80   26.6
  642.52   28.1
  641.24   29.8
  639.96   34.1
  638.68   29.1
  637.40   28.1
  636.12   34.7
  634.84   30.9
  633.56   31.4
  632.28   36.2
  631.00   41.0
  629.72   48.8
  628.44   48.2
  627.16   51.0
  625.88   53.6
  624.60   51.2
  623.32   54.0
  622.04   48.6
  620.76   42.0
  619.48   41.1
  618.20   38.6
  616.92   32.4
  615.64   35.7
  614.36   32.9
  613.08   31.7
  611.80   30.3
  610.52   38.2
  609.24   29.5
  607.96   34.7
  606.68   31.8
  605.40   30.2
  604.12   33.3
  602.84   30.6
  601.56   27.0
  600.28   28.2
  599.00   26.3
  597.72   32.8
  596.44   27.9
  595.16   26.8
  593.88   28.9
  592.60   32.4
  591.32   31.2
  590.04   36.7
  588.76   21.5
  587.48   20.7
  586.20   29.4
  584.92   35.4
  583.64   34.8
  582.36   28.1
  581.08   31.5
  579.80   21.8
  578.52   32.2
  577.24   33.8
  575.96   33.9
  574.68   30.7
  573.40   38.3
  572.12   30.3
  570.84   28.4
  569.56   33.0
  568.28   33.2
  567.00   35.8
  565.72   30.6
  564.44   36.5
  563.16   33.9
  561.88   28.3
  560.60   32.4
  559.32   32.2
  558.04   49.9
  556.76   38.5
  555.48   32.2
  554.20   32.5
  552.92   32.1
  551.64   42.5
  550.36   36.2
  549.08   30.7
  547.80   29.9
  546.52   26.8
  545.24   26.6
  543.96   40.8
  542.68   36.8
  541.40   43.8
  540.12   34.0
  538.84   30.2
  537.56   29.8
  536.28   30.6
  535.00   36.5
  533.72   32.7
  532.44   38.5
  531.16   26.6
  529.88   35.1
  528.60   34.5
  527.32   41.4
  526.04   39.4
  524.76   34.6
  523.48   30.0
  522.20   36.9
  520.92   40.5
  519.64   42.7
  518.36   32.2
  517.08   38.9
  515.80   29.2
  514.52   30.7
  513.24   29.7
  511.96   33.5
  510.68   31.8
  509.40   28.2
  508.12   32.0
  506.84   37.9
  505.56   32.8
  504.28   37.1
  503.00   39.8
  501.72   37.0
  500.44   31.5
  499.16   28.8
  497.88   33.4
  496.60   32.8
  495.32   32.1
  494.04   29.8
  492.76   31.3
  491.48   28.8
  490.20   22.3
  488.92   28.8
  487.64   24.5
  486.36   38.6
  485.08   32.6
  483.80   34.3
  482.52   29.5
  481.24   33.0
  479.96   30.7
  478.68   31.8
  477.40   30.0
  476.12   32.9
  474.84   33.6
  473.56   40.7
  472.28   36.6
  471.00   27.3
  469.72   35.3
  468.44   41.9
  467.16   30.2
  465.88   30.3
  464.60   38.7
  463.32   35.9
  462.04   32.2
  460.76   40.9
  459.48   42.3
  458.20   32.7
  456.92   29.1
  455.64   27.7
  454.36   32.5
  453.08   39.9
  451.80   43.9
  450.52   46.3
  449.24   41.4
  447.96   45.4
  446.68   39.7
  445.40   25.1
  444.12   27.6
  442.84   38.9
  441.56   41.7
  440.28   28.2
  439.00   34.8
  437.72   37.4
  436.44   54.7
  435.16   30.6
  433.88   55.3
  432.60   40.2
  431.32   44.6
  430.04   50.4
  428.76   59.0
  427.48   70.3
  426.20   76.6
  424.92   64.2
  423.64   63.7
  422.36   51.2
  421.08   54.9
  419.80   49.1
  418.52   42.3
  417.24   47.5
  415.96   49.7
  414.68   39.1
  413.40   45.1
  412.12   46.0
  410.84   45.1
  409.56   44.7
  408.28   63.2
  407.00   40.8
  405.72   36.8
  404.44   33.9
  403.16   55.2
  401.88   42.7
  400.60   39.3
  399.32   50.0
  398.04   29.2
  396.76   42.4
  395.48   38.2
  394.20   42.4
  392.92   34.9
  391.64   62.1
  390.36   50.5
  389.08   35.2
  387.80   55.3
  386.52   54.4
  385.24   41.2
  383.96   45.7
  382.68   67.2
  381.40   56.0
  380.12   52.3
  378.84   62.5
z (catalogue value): 1.24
